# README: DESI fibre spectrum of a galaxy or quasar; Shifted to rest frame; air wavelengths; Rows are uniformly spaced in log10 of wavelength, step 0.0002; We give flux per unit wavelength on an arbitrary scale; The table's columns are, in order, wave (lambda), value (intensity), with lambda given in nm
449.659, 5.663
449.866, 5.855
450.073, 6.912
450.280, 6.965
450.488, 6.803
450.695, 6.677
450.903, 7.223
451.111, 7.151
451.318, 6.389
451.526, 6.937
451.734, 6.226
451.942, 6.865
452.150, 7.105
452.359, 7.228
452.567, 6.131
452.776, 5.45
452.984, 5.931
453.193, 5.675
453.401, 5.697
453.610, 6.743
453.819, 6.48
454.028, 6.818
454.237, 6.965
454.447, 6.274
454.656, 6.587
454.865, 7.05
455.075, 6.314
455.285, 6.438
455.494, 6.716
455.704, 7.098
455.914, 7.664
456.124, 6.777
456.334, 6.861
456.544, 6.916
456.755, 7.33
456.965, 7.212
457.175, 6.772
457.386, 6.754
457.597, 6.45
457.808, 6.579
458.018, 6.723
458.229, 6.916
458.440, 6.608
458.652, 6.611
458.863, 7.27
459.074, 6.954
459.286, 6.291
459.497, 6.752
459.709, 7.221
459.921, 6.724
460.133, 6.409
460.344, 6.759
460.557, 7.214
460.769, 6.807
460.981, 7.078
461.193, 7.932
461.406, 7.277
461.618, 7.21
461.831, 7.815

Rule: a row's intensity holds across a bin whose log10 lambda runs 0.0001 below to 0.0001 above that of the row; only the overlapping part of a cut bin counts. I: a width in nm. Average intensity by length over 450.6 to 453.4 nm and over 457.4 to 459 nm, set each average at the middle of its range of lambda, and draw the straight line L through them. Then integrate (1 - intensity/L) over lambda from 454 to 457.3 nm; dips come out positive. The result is -0.11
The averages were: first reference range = 6.51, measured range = 6.86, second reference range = 6.74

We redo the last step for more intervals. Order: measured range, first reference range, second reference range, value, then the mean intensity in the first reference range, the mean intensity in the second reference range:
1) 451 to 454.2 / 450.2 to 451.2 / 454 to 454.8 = 0.16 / 6.96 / 6.67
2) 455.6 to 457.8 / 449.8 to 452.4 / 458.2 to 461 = -0.05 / 6.8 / 6.82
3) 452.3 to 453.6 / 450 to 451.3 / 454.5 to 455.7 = 0.14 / 6.92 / 6.65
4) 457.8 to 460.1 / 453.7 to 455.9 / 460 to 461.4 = 0.05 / 6.71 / 7.04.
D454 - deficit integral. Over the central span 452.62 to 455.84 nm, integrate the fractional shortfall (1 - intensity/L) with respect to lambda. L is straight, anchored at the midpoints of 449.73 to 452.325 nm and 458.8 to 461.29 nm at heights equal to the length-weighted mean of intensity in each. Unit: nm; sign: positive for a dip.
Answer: 0.19 nm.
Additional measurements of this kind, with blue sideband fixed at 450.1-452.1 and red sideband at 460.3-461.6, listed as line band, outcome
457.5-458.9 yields 0.08 nm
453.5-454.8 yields 0.05 nm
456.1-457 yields 0.00 nm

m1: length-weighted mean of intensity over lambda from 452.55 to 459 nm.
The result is 6.65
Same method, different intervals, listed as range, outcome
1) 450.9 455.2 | 6.52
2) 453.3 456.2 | 6.69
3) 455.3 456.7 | 6.98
